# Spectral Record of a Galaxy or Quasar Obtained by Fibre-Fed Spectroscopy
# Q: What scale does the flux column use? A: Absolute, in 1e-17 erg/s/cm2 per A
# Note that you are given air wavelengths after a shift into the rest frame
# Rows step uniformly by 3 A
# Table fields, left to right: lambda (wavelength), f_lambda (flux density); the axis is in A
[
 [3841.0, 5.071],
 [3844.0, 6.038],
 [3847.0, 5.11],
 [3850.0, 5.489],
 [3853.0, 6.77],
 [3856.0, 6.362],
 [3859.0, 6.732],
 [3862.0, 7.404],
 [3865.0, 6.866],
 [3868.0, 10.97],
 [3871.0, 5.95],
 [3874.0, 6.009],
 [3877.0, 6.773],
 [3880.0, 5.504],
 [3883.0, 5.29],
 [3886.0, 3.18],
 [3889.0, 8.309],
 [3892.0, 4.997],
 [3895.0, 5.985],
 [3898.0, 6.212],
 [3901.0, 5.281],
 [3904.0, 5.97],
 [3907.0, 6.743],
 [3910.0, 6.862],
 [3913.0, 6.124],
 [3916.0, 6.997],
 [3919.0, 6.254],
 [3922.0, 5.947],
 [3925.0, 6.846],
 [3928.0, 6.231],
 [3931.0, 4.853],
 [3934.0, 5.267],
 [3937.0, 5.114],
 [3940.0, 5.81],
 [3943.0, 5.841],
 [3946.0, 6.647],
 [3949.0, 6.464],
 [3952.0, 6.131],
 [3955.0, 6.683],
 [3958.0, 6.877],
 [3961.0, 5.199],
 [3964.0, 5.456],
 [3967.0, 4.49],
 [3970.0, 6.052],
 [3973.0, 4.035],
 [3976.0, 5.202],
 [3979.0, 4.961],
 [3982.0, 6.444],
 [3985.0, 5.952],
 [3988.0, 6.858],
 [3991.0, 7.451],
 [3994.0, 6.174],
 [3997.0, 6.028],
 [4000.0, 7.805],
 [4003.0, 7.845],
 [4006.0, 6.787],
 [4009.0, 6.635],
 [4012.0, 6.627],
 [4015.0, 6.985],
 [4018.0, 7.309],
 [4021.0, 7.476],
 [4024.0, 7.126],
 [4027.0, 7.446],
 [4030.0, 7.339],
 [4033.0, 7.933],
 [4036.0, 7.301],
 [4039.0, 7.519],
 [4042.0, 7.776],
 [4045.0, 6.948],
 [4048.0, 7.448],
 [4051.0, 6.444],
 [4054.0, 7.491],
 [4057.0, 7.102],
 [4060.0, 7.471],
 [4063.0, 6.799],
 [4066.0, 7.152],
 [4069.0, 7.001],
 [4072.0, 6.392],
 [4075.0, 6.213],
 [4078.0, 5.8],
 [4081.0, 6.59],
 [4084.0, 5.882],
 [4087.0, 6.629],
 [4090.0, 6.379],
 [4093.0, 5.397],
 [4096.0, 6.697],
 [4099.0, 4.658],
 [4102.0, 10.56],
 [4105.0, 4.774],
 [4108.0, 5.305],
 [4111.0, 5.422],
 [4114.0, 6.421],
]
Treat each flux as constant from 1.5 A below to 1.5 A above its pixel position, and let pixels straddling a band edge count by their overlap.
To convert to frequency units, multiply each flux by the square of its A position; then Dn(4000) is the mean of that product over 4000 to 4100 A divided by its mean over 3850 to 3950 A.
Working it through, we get 1.19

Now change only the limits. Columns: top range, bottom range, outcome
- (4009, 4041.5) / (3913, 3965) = 1.26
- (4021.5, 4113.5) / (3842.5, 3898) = 1.18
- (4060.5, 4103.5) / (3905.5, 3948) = 1.17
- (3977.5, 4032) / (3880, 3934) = 1.21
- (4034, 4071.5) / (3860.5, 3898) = 1.22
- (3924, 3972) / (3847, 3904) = 0.96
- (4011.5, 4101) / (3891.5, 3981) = 1.24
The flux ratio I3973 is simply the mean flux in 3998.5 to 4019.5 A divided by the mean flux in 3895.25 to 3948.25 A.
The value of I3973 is 1.2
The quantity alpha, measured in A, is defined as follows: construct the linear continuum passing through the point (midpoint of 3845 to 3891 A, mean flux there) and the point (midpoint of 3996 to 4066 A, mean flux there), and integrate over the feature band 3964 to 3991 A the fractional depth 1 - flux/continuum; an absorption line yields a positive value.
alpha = 5.2 A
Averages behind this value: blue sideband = 6.43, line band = 5.61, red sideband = 7.21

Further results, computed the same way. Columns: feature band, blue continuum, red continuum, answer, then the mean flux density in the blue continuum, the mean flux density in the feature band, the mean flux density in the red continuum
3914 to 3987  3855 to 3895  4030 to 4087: 9.2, 6.47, 5.83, 6.96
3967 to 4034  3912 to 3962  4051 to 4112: -3.5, 6.08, 6.6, 6.49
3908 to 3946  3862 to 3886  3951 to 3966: 1.1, 6.58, 6.05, 6.01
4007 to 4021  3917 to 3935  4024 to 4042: 0.5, 5.95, 6.95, 7.5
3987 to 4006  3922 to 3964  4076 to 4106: -2.8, 5.98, 7.01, 6.36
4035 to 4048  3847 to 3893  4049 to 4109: -1.7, 6.41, 7.4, 6.55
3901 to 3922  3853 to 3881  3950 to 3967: 0.3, 6.97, 6.37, 5.94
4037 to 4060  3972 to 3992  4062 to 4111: -4.1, 5.85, 7.26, 6.36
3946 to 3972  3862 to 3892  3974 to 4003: 1.9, 6.51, 5.92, 6.36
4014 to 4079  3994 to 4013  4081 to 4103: -4.0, 6.9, 7.12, 6.51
